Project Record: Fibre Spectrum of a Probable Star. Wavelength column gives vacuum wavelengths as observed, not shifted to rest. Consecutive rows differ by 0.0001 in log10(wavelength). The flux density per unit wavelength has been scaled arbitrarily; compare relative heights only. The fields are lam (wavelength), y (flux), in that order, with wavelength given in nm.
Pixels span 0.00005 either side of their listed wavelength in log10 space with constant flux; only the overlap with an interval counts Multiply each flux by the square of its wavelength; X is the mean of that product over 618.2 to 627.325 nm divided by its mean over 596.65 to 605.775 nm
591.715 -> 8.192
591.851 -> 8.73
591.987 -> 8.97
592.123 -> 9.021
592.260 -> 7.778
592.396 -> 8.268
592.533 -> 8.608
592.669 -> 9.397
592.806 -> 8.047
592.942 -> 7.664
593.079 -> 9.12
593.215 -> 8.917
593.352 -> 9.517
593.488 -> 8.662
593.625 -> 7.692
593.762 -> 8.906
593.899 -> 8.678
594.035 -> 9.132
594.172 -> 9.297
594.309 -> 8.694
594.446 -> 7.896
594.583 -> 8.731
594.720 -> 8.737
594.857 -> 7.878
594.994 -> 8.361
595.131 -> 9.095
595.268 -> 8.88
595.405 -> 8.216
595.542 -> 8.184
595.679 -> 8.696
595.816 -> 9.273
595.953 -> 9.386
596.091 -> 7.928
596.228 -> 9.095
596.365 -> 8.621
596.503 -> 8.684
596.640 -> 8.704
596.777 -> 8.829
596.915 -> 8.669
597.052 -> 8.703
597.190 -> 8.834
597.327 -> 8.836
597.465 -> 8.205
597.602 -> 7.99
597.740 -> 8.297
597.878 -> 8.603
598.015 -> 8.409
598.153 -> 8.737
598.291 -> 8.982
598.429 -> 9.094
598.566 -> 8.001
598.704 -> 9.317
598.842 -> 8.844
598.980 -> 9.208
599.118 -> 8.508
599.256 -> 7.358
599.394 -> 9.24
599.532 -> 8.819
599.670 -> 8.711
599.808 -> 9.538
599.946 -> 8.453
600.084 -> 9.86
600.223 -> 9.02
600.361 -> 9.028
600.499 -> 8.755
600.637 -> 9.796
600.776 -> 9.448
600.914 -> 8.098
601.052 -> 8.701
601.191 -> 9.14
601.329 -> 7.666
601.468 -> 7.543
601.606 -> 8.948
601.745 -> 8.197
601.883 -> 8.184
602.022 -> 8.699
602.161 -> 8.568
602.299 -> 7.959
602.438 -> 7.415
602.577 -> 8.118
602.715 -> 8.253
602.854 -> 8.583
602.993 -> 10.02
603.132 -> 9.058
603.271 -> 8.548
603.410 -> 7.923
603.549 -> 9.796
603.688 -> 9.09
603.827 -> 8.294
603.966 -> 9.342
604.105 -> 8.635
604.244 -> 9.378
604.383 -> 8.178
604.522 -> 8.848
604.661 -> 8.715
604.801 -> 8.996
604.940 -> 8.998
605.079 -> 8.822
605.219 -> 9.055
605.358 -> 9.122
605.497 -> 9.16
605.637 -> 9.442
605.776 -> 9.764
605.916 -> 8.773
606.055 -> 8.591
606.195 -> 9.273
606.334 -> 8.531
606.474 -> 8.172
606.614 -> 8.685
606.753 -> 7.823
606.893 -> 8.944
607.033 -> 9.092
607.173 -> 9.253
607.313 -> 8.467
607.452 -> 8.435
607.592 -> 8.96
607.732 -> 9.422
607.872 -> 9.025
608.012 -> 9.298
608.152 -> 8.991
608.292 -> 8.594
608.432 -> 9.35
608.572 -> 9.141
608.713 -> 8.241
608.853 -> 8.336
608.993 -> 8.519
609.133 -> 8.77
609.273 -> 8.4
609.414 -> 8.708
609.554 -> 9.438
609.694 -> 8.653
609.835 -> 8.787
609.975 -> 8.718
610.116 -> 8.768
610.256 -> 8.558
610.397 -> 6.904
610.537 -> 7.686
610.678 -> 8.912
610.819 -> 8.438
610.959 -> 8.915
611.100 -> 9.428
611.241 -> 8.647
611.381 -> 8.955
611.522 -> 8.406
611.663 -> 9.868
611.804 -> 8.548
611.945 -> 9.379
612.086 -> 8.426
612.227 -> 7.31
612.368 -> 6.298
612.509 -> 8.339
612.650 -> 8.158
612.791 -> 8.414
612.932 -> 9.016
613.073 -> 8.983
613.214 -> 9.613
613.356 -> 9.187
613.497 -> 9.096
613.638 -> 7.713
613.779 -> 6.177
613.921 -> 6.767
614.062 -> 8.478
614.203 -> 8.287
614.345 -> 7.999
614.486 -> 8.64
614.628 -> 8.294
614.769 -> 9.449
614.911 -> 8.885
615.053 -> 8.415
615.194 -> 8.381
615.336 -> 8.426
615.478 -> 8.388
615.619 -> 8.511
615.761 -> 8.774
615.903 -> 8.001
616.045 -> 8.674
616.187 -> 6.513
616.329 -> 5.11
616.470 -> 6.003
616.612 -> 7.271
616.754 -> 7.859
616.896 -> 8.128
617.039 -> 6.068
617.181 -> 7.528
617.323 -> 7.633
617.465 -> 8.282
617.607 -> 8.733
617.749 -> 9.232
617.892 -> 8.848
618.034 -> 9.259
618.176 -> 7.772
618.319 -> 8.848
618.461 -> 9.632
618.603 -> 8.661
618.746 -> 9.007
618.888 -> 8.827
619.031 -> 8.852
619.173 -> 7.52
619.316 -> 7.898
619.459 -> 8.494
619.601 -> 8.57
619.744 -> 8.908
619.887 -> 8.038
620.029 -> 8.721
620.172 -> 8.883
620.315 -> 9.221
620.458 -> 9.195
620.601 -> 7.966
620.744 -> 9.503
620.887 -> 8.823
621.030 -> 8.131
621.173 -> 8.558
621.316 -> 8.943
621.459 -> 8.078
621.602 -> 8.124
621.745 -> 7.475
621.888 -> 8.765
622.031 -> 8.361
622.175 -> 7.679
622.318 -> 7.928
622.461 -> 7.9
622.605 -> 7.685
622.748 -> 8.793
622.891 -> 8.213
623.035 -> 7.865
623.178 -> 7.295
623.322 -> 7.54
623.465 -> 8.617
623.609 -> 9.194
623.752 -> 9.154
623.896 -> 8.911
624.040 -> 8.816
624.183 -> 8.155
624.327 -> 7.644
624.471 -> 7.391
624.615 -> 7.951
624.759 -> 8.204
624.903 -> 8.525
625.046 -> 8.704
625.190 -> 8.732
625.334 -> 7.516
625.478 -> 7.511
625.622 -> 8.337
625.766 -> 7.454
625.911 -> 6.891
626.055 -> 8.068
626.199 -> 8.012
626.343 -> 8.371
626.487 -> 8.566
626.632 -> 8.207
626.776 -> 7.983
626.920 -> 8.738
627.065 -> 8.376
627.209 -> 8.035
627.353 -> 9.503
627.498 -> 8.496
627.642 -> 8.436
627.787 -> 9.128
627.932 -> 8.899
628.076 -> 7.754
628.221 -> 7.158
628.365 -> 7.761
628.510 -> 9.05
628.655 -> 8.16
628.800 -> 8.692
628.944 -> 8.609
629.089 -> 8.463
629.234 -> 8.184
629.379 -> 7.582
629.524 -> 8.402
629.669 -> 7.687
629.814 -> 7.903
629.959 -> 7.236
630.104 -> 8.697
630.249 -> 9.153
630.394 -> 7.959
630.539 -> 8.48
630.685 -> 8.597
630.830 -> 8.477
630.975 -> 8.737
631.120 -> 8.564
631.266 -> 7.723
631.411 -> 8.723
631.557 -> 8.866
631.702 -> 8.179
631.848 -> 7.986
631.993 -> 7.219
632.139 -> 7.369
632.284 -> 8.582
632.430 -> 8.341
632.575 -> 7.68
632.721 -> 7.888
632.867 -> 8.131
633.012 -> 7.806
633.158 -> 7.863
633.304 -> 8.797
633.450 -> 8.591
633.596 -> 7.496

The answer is 1.0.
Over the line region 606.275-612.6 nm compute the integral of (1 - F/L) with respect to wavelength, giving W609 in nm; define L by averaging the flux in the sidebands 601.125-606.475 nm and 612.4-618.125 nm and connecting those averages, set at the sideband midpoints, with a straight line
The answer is -0.15 nm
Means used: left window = 8.72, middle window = 8.63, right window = 8.12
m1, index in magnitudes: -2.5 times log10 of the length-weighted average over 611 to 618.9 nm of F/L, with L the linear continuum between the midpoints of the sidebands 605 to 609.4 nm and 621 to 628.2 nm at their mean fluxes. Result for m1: 0.04 mag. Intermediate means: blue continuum 8.85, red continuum 8.23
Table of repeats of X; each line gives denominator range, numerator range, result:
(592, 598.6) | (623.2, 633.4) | 1.06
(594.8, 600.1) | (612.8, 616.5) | 1.00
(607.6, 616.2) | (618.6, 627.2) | 1.01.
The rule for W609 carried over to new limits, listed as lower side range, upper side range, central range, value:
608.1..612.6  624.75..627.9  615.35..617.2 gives 0.22 nm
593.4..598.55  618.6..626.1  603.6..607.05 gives -0.14 nm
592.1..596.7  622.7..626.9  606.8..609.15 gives -0.12 nm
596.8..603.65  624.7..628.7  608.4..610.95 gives -0.02 nm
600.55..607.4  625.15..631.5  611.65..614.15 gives 0.08 nm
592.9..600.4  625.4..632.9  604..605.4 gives -0.05 nm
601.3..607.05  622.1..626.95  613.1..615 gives 0.01 nm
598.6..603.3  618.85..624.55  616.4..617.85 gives 0.13 nm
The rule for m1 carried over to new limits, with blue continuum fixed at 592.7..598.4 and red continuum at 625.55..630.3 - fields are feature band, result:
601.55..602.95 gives 0.03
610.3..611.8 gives -0.02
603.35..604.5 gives -0.04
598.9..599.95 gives -0.02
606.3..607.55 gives -0.01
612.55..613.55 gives -0.06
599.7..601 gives -0.06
